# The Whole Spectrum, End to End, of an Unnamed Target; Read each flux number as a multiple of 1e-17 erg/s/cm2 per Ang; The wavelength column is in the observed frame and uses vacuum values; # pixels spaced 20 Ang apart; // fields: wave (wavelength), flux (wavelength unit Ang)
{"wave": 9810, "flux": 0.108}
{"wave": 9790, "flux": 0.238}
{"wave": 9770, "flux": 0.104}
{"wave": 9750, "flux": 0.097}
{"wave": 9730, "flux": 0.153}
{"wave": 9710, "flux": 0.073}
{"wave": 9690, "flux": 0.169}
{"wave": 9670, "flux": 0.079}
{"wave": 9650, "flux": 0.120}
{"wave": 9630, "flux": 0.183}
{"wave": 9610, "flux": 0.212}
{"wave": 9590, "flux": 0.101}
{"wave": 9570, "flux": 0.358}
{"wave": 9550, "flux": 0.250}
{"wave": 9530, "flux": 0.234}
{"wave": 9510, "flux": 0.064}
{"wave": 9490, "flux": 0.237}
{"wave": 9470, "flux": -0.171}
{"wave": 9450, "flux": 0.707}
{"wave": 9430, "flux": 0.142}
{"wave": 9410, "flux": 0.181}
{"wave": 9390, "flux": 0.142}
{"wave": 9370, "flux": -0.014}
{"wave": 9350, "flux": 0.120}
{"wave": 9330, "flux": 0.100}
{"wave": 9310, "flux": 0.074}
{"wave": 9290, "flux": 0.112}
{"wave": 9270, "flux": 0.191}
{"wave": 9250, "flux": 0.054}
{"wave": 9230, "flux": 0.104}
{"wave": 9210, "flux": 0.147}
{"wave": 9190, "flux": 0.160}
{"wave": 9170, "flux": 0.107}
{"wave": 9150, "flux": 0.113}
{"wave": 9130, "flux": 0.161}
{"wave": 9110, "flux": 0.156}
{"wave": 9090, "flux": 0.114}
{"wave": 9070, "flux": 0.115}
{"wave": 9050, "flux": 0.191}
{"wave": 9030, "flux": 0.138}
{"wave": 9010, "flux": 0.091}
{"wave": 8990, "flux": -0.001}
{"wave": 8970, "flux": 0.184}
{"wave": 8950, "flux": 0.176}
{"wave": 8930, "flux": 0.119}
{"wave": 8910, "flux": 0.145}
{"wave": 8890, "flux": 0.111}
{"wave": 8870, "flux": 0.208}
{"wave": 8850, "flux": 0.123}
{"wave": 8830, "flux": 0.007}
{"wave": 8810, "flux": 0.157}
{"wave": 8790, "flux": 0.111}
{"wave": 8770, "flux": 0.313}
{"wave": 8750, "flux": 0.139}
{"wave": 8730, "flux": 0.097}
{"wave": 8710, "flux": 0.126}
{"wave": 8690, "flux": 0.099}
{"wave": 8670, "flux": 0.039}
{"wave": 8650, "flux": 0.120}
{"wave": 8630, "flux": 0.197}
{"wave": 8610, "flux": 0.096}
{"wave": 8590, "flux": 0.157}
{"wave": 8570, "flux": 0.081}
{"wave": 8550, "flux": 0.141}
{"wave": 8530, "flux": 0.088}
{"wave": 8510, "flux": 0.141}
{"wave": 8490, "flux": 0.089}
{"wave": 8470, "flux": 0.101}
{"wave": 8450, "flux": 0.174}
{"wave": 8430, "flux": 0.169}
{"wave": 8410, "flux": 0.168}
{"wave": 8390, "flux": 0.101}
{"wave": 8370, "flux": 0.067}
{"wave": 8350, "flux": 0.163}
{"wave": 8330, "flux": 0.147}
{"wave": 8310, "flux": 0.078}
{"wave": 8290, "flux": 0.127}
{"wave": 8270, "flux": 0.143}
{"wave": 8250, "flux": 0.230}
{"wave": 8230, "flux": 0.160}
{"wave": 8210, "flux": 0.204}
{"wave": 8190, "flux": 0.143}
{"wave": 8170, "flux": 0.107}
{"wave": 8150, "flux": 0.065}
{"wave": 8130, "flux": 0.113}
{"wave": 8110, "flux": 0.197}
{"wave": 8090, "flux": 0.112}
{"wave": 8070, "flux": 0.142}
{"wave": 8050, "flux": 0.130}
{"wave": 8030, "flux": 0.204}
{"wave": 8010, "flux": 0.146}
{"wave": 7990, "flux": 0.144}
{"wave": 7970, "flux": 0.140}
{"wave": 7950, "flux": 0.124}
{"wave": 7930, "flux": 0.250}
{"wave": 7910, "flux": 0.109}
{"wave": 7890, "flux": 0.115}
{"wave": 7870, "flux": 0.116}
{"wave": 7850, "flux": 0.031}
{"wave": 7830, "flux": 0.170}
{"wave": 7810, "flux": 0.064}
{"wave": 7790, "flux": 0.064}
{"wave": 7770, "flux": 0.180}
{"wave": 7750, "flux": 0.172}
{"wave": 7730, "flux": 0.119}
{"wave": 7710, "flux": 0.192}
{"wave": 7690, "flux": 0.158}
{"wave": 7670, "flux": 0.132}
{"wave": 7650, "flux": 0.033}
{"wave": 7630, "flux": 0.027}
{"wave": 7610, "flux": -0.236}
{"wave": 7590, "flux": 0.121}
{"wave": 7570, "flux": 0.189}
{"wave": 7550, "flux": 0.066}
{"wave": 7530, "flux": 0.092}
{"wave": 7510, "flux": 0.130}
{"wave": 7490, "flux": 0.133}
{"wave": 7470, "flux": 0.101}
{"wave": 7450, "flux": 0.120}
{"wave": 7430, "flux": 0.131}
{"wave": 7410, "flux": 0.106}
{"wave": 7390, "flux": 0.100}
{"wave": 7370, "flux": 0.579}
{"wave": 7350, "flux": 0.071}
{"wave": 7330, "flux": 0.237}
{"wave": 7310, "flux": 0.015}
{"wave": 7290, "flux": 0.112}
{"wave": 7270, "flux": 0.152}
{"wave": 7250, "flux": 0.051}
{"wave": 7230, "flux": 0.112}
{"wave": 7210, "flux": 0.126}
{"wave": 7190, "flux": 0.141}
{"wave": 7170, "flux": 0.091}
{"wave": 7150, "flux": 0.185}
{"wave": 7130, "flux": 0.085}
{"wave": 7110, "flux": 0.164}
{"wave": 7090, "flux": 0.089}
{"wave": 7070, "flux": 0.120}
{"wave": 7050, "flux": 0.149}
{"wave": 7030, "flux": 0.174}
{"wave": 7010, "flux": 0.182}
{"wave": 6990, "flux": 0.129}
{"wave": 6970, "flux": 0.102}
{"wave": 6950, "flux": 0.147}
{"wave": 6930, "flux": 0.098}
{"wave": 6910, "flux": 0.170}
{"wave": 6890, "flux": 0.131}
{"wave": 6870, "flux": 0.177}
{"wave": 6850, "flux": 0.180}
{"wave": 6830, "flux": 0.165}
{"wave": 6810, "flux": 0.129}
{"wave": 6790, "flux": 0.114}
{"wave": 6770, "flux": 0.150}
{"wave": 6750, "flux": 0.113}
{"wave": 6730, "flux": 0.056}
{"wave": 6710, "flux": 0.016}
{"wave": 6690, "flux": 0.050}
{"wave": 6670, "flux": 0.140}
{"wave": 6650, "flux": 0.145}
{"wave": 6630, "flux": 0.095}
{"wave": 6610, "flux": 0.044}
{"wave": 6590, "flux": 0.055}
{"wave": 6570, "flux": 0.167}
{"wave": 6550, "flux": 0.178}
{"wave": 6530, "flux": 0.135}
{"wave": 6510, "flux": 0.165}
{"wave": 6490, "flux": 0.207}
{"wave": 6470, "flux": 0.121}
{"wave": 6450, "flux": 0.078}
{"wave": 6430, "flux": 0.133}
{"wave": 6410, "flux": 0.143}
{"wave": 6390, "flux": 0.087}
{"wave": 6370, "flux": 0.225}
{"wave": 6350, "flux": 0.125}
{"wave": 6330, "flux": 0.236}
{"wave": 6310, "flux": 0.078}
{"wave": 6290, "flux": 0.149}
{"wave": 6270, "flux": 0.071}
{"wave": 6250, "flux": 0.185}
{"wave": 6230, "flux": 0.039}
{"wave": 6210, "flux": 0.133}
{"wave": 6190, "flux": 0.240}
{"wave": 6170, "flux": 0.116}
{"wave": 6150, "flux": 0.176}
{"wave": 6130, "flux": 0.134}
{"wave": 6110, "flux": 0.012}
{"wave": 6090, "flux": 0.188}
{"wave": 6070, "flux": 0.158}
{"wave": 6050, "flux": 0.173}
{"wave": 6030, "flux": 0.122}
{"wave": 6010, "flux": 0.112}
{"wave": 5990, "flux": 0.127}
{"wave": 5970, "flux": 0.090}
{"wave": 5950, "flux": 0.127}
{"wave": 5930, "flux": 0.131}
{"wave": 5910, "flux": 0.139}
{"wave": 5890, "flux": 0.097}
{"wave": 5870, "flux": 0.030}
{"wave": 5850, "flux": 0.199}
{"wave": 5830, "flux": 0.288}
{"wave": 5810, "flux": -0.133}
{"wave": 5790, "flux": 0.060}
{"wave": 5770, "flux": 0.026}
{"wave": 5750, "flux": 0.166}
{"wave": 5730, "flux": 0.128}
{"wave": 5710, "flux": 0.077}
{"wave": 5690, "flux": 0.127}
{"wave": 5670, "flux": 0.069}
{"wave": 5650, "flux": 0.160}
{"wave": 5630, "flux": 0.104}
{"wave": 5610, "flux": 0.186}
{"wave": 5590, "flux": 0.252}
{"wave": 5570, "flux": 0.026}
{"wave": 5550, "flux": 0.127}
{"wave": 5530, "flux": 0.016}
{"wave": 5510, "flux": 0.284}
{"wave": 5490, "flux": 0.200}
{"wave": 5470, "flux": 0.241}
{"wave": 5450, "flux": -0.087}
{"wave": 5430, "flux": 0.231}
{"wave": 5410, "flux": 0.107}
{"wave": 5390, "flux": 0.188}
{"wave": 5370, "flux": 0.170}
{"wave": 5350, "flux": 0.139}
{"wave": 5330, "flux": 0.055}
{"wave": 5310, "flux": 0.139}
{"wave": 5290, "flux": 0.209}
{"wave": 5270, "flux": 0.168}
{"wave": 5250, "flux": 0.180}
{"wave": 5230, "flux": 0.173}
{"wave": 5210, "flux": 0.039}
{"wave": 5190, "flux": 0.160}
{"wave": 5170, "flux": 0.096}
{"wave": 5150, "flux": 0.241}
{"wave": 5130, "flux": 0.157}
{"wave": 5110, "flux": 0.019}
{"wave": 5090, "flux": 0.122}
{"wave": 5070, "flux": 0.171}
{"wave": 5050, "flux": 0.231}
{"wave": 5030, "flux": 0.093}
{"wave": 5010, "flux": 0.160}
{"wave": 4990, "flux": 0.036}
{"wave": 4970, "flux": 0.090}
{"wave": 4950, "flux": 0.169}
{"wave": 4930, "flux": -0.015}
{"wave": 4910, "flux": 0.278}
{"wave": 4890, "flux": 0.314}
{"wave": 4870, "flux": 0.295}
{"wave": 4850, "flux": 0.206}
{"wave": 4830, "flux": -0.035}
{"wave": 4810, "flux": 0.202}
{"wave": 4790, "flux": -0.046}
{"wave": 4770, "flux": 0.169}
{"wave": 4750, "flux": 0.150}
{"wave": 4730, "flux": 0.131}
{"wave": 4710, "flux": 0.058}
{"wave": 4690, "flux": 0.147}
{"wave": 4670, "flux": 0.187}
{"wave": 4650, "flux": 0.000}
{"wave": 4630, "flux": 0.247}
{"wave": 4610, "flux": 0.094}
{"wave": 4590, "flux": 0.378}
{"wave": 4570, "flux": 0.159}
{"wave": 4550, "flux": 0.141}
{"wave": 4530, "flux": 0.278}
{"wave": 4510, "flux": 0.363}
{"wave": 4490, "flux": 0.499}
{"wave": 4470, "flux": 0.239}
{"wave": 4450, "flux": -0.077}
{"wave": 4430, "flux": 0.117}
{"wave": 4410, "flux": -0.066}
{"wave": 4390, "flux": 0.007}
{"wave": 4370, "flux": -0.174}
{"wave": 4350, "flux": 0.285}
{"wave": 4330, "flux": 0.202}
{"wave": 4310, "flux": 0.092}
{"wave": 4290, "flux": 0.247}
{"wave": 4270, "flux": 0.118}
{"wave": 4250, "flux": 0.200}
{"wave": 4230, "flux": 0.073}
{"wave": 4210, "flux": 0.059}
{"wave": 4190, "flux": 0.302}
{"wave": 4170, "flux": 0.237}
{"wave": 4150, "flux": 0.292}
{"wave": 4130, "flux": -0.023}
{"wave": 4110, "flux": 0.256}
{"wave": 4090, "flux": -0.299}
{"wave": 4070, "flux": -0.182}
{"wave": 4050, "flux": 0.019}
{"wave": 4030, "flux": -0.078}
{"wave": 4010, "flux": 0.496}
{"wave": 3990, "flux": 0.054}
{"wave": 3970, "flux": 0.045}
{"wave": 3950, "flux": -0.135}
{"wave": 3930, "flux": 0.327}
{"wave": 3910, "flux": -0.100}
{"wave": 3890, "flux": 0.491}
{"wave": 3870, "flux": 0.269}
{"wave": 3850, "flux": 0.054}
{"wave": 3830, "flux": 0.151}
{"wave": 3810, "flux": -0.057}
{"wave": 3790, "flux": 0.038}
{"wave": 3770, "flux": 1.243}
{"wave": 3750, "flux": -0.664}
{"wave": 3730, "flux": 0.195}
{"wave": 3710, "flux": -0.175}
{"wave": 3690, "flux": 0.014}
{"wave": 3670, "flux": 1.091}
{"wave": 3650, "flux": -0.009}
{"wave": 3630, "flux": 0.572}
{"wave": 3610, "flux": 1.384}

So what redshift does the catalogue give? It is 0.978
